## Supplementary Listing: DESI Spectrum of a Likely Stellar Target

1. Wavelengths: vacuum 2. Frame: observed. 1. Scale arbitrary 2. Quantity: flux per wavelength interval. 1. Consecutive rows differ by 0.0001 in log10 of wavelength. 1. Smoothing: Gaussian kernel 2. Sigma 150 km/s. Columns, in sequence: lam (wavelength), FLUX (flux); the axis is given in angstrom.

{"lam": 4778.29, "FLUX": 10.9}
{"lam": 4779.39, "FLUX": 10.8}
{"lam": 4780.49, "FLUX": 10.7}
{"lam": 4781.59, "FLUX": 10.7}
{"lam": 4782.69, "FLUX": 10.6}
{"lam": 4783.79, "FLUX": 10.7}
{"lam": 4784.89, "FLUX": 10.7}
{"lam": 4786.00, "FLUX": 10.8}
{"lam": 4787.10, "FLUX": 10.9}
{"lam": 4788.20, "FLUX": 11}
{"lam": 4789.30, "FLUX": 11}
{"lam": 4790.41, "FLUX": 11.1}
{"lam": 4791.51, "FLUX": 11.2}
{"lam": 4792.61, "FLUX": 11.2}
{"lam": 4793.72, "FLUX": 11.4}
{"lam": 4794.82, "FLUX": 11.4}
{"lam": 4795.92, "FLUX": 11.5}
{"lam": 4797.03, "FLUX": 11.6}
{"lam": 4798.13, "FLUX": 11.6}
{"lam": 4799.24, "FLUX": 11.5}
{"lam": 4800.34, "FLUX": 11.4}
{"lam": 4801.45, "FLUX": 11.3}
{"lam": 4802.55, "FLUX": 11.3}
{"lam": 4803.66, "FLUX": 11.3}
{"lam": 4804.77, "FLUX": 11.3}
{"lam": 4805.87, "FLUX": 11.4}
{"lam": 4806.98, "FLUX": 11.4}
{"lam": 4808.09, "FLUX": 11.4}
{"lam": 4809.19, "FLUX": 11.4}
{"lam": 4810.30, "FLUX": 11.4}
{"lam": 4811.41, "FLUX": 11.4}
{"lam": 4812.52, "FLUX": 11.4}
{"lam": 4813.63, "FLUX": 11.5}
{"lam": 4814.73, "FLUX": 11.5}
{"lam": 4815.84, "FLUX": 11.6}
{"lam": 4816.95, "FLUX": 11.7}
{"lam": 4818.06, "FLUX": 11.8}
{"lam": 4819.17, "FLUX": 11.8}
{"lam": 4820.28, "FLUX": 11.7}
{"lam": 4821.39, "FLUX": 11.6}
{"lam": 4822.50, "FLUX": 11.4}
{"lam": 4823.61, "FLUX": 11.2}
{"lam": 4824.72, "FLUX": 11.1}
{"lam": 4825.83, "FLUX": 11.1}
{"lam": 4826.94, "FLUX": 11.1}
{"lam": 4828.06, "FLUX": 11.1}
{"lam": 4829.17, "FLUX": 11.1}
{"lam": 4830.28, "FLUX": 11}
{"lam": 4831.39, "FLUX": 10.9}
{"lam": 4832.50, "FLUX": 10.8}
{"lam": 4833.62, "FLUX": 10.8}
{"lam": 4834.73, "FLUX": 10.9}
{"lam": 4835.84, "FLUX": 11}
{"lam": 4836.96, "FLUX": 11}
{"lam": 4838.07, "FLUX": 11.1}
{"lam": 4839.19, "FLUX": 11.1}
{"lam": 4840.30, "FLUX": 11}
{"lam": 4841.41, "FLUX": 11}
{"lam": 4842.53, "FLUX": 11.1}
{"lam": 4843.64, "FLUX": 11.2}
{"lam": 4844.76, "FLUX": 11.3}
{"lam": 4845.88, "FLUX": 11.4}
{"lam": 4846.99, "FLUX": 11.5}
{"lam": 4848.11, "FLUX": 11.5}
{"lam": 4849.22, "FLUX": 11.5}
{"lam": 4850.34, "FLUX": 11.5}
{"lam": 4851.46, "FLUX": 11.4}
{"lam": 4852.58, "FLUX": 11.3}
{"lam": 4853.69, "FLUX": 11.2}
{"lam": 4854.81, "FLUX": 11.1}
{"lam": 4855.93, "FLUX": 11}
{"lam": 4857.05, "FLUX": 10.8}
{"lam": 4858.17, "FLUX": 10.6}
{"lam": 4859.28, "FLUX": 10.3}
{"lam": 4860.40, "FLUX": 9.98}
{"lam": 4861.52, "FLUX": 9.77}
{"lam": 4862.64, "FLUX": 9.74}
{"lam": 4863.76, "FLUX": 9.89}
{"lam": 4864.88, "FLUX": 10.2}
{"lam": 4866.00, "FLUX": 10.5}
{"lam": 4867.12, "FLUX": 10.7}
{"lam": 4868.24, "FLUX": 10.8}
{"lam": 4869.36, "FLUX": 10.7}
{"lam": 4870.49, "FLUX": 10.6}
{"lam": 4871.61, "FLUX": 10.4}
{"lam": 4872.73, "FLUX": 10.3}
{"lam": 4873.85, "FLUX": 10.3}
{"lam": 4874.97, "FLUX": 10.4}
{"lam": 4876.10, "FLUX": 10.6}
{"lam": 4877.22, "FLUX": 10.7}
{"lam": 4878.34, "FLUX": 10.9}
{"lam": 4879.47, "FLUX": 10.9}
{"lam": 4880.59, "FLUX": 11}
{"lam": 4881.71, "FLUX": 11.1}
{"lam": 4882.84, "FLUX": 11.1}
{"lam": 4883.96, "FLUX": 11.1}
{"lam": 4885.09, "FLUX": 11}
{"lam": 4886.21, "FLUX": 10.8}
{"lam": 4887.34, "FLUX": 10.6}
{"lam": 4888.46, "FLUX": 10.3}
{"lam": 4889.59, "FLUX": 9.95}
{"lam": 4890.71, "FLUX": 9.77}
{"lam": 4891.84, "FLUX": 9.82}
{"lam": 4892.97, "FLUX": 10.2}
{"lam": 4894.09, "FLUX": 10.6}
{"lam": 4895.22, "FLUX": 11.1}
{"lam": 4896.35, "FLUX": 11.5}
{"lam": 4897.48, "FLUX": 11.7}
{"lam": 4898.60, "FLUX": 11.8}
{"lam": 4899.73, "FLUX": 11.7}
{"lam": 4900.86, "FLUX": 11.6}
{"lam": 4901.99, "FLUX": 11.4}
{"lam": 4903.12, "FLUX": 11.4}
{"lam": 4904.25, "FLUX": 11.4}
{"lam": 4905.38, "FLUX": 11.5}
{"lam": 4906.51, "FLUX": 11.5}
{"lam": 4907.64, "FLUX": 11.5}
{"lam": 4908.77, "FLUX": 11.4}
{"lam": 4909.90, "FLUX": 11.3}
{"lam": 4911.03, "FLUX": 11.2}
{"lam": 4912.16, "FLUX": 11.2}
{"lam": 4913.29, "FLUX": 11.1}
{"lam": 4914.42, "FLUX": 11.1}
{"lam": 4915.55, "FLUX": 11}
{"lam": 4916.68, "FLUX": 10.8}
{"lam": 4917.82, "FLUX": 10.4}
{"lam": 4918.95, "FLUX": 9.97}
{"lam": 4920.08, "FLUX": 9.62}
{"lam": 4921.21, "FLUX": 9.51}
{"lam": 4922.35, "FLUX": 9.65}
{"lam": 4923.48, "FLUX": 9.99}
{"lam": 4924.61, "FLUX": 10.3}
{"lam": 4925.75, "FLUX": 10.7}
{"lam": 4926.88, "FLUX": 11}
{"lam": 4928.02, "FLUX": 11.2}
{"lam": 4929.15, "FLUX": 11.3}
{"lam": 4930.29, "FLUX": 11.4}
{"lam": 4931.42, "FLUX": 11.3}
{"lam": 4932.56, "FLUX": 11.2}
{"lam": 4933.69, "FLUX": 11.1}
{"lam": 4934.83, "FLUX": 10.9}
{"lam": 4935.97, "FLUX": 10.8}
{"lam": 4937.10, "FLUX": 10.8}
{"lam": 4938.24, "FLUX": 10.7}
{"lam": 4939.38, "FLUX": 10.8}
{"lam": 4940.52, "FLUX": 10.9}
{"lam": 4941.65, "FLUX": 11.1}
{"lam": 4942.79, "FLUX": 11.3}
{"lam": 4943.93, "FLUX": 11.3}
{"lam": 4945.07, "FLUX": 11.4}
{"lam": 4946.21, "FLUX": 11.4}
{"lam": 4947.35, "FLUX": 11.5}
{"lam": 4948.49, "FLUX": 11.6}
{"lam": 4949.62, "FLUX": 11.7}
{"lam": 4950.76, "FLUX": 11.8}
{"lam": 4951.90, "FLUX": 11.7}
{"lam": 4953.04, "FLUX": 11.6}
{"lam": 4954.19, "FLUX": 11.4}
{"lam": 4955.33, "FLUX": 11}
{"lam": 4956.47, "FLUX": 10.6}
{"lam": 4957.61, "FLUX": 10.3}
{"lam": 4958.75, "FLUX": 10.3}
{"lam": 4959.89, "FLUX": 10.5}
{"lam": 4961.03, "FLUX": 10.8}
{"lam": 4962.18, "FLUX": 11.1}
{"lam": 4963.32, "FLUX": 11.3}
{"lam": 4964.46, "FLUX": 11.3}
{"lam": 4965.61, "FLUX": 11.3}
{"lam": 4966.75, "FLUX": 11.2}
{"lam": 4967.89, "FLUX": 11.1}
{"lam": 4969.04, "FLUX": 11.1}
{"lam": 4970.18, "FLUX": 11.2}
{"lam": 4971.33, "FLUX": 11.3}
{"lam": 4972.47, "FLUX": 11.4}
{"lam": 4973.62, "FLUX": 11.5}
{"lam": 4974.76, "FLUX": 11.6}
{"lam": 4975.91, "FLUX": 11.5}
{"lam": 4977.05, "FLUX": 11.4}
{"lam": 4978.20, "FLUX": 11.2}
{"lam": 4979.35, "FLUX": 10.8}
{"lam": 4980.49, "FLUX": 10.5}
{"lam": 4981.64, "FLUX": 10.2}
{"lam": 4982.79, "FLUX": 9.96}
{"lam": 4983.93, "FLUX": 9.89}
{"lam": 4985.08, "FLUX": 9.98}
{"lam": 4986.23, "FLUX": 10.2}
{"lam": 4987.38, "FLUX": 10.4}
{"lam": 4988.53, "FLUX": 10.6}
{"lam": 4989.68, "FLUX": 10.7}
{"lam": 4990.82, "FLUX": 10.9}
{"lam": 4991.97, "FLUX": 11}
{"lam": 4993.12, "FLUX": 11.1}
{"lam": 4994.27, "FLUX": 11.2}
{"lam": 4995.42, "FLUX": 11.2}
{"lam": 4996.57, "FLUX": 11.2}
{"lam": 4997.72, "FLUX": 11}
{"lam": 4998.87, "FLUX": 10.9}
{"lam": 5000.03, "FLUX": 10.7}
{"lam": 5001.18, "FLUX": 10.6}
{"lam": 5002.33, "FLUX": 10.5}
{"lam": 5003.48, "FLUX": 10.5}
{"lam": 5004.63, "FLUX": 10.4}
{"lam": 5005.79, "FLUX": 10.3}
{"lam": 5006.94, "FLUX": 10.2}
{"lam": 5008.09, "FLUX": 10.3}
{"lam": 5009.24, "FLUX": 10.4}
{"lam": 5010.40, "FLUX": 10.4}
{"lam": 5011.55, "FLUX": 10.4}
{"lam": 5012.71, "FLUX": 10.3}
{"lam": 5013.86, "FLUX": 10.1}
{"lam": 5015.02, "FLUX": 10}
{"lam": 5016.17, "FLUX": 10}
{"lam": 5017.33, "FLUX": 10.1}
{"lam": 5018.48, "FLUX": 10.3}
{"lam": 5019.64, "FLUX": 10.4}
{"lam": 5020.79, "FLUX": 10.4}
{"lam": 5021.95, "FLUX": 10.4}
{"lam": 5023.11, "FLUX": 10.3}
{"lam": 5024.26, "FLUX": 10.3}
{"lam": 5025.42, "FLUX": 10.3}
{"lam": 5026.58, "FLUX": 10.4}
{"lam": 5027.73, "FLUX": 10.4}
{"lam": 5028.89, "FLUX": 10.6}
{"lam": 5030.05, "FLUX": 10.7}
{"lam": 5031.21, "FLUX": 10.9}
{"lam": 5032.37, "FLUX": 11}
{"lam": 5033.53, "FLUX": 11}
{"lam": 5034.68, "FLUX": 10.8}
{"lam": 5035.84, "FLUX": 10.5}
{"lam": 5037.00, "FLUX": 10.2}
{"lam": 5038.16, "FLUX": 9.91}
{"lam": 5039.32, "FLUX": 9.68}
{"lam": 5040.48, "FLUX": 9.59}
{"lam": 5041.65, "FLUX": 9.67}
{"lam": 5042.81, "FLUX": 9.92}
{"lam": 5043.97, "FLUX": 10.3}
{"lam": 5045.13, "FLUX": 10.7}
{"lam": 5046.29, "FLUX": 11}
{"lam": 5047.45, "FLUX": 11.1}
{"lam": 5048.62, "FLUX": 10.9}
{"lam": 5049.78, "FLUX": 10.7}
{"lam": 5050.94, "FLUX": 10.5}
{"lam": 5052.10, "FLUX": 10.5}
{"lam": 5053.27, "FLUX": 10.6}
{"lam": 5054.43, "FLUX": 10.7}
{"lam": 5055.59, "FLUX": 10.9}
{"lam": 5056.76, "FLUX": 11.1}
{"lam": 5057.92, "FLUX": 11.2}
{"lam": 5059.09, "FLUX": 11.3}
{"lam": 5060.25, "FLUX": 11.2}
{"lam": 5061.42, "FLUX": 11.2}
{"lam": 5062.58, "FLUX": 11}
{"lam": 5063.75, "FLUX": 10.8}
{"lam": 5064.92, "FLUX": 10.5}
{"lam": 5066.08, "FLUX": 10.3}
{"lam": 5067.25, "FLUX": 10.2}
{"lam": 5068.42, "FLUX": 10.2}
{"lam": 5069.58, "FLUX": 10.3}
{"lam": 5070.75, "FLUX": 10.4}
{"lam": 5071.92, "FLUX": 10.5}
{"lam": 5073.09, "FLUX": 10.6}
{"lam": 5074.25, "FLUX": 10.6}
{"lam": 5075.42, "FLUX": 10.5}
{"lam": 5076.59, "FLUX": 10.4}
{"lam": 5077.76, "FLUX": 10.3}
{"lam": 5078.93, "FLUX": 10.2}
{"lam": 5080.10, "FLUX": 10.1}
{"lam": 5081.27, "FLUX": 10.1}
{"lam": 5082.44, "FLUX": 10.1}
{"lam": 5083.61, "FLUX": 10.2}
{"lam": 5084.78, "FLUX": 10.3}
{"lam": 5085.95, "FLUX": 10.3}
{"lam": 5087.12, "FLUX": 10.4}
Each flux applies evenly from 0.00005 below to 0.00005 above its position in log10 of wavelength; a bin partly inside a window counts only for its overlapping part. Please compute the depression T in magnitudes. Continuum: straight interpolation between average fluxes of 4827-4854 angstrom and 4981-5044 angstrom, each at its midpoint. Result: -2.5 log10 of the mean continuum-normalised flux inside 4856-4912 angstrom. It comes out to 0.02 mag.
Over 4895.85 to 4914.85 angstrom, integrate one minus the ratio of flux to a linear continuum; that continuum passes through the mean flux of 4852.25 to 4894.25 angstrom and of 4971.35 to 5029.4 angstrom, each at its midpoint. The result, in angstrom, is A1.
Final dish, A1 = -1.6 angstrom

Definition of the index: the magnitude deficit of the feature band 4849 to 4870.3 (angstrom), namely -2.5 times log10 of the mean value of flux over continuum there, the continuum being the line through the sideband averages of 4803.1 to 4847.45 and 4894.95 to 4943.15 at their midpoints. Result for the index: 0.05 mag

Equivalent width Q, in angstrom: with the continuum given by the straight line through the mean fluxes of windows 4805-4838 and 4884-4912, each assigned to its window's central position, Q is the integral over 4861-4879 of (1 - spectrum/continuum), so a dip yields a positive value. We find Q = 1.2 angstrom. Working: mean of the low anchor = 11.3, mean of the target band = 10.4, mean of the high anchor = 11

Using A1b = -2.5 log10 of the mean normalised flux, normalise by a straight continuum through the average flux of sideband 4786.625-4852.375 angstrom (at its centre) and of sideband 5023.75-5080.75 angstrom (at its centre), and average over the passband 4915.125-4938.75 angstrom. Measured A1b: 0.03 mag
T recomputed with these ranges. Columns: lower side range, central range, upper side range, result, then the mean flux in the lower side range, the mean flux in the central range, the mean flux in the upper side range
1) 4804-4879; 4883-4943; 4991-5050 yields -0.01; 11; 10.9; 10.5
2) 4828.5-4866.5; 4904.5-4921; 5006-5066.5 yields -0.02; 10.9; 11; 10.5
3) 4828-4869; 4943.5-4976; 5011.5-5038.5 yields -0.06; 10.9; 11.2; 10.4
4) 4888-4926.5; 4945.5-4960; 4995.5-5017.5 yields -0.06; 10.8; 11.2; 10.5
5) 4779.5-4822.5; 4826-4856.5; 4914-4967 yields 0.00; 11.3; 11.1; 10.9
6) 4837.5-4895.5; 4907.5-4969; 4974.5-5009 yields -0.03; 10.7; 11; 10.7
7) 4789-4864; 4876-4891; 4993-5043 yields 0.02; 11.2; 10.7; 10.4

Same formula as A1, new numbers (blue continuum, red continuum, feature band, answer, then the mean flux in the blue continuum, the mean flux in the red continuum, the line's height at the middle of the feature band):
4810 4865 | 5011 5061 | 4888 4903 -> 0.02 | 11.1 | 10.5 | 10.9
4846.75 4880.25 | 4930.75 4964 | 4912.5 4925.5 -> 0.75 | 10.7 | 11.1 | 11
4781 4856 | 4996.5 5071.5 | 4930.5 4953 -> -0.86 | 11.2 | 10.5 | 10.8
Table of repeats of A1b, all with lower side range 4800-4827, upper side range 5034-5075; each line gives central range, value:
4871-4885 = 0.04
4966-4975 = -0.04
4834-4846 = 0.02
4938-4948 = -0.02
